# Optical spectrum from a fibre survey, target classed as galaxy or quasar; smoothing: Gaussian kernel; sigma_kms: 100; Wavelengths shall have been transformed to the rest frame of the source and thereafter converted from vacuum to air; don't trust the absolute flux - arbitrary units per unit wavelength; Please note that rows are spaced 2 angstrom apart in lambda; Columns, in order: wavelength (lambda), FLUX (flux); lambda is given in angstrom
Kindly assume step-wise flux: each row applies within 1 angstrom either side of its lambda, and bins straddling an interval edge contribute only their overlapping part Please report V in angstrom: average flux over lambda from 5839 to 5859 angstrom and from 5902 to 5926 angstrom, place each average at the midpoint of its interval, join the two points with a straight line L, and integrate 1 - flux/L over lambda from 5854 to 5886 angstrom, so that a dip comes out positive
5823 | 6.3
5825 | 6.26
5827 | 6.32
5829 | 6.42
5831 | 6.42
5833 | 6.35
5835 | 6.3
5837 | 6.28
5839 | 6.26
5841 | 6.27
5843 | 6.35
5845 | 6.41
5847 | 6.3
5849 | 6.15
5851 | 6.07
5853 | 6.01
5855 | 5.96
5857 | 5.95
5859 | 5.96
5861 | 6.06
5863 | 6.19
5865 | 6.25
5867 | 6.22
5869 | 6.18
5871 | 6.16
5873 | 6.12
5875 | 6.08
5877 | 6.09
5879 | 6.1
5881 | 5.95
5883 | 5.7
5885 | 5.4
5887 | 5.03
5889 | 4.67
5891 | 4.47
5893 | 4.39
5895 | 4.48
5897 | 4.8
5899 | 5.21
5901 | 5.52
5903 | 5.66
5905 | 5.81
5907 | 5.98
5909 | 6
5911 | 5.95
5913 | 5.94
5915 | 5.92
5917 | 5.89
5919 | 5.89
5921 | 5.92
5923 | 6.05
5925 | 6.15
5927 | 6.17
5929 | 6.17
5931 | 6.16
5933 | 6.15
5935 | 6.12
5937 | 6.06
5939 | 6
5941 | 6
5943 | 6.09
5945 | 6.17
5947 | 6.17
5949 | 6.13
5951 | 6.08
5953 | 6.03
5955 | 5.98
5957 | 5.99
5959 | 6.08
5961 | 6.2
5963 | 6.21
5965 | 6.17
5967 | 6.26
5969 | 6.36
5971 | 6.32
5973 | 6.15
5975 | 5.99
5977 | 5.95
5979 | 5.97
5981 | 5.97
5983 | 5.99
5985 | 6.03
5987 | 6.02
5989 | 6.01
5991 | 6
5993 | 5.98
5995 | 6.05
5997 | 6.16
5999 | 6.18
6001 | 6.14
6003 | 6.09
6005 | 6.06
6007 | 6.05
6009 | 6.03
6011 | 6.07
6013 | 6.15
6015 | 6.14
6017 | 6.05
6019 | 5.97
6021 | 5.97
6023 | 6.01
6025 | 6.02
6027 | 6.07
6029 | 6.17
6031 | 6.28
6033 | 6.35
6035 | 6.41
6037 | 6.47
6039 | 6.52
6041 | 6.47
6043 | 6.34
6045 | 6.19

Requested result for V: 0.32 angstrom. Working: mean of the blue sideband 6.16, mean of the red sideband 5.93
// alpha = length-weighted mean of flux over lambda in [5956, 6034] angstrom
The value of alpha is 6.09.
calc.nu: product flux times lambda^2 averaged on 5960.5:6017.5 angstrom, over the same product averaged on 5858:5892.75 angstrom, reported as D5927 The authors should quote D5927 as 1.10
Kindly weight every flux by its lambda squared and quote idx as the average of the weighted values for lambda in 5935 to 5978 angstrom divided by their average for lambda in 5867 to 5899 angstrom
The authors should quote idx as 1.15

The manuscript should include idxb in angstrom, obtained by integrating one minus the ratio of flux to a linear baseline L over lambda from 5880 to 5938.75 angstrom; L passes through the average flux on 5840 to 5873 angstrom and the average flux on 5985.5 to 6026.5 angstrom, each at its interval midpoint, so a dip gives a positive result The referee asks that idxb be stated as 4.5 angstrom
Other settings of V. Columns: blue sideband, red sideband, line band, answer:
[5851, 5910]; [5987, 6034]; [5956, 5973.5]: -0.7 angstrom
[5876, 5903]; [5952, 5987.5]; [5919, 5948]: -2.0 angstrom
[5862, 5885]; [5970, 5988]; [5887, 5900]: 2.9 angstrom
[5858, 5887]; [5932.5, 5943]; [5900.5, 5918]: 0.5 angstrom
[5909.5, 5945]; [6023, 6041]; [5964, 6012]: 0.7 angstrom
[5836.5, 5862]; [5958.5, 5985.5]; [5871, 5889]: 1.1 angstrom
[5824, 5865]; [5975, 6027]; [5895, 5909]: 1.6 angstrom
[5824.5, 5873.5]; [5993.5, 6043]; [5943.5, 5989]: 0.6 angstrom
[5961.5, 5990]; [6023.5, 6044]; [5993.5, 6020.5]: 0.5 angstrom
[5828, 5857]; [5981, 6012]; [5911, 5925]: 0.5 angstrom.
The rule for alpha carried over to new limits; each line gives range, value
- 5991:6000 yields 6.08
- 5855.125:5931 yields 5.75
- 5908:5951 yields 6.05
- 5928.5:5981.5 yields 6.11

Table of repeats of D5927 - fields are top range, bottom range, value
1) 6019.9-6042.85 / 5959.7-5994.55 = 1.04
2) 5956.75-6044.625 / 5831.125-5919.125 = 1.10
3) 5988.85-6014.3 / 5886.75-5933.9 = 1.12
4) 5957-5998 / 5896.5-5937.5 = 1.05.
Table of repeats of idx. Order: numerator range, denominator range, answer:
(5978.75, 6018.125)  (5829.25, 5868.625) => 1.03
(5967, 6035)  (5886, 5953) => 1.09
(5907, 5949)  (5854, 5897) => 1.09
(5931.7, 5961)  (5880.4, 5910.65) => 1.17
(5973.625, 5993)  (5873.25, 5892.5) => 1.13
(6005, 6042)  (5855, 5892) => 1.12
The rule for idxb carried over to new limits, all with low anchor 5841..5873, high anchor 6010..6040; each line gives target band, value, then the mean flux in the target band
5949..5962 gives 0.2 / 6.07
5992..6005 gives 0.2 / 6.1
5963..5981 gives 0.1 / 6.14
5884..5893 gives 1.9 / 4.84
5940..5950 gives 0.1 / 6.11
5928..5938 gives 0.0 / 6.13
